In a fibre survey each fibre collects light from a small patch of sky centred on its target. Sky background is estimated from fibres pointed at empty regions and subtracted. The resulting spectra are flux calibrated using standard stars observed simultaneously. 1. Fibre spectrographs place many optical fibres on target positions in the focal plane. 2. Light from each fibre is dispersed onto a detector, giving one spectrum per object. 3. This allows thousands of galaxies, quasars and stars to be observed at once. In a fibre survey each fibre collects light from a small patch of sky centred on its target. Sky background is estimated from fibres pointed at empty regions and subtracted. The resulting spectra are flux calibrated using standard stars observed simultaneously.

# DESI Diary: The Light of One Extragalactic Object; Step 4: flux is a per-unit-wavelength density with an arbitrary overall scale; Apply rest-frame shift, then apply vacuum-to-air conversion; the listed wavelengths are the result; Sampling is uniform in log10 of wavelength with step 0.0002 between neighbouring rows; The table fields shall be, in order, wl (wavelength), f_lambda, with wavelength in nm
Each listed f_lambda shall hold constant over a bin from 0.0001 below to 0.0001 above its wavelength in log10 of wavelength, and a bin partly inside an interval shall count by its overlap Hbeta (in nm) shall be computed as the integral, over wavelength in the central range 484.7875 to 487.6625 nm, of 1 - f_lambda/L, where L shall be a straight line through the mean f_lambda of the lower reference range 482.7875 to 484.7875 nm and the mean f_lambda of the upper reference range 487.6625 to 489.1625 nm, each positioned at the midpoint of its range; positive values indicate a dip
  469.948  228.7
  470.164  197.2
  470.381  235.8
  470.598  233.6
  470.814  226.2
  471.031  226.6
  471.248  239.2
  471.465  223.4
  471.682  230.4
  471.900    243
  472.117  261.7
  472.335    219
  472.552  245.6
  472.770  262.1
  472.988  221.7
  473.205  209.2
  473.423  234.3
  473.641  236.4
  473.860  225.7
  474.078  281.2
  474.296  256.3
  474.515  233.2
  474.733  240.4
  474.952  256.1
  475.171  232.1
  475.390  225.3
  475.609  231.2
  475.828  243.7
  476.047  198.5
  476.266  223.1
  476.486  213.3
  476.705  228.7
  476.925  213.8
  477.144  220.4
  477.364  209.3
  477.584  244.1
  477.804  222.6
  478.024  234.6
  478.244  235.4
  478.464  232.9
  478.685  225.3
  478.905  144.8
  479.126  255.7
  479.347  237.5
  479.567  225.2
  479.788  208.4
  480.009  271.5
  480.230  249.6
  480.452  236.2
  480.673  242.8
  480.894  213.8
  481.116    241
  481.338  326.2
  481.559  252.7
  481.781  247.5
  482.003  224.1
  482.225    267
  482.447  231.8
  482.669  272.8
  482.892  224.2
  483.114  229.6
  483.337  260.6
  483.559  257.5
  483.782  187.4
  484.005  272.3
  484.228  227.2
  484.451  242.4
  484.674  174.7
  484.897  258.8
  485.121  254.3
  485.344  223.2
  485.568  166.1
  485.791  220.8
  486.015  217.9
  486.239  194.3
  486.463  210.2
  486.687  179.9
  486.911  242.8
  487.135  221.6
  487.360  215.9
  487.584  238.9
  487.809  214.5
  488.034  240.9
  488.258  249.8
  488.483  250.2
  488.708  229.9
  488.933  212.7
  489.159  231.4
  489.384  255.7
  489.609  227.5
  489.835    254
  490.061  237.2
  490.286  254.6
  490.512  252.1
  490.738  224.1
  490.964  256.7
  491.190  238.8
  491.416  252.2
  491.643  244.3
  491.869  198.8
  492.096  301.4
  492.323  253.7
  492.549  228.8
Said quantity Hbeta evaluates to 0.17 nm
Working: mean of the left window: 231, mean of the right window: 233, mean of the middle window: 219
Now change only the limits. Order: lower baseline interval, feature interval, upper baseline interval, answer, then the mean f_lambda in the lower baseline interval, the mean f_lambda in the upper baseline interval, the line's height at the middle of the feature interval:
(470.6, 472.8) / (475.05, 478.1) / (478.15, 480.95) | 0.10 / 237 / 229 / 232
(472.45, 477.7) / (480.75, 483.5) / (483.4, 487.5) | -0.30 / 233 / 221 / 225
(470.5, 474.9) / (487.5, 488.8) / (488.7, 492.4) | 0.03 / 238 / 243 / 242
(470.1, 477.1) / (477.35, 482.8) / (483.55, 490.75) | -0.19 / 233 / 228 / 231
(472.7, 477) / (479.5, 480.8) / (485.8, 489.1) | -0.06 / 233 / 223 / 229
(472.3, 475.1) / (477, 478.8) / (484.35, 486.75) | 0.03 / 241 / 214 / 231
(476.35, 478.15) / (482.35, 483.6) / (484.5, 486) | -0.15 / 223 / 218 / 219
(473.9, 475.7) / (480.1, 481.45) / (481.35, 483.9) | -0.04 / 244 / 245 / 245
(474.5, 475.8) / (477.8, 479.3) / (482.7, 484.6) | 0.10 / 237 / 238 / 237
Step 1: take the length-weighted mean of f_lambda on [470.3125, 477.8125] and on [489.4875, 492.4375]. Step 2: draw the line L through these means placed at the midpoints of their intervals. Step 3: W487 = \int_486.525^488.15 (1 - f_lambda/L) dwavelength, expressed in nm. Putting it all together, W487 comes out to 0.14 nm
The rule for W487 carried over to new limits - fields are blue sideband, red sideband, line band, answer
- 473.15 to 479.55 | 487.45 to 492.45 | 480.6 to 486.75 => 0.07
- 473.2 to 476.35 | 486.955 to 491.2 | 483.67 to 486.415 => 0.20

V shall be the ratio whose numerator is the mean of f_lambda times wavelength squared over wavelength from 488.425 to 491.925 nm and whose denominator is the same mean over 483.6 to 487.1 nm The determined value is 1.11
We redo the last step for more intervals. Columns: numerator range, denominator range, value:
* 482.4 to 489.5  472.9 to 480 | 1.04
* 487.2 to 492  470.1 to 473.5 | 1.10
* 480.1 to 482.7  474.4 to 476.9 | 1.12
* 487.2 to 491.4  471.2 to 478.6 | 1.09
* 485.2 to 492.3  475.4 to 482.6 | 1.03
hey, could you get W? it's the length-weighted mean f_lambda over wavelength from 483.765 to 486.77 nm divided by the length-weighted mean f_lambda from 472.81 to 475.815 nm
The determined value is 0.91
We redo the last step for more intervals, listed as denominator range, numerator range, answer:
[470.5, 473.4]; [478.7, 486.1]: 1.01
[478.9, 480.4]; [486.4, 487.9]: 0.93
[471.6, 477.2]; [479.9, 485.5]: 1.04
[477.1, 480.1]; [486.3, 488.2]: 0.98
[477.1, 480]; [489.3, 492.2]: 1.09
